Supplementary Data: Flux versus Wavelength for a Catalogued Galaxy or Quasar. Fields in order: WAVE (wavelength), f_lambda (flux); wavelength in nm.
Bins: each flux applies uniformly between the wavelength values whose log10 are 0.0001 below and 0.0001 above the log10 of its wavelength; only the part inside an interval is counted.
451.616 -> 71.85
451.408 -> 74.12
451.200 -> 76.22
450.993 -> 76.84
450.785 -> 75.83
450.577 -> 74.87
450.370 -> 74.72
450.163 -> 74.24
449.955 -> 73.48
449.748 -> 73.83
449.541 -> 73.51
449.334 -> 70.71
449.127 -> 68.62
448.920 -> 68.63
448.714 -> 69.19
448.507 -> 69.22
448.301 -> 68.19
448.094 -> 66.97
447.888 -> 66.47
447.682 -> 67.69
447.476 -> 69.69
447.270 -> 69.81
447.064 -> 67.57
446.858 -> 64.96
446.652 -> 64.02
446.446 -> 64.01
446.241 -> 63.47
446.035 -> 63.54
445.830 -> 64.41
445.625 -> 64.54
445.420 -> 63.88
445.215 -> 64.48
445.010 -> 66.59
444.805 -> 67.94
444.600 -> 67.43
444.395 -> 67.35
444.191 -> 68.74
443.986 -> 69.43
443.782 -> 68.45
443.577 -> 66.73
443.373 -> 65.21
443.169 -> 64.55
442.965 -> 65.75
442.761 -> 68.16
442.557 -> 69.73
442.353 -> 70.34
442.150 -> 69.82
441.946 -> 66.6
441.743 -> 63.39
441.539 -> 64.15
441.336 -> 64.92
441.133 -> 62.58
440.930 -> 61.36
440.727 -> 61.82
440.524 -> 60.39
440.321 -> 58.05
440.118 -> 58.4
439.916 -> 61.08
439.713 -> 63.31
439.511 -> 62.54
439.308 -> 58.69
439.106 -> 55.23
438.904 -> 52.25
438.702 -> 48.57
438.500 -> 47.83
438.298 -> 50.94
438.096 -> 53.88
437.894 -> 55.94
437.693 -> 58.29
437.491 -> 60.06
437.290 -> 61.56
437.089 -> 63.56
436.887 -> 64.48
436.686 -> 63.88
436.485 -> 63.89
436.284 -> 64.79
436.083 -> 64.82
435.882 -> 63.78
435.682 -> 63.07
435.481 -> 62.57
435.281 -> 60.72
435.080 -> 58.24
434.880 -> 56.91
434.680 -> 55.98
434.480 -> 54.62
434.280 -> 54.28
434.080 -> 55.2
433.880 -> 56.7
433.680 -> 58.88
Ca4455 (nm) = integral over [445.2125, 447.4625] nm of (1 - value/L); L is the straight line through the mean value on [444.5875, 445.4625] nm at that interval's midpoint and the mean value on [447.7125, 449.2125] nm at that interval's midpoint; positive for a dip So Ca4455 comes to 0.057 nm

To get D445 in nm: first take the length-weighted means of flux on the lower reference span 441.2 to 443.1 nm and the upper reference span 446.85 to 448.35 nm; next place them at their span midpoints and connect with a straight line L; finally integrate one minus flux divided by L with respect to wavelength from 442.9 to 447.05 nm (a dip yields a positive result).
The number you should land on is 0.10 nm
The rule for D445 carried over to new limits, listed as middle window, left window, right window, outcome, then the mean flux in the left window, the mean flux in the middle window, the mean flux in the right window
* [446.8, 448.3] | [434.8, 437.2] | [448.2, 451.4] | 0.069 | 62.6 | 67.7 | 72.6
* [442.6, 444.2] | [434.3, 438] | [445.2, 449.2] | -0.064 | 60.8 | 67.1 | 66.5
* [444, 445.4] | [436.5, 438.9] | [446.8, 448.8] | -0.051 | 57.2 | 67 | 68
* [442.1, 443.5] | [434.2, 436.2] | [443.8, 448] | -0.069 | 59.6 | 67.6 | 66.4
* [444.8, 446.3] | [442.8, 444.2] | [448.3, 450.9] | 0.086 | 66.9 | 64.7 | 72.1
